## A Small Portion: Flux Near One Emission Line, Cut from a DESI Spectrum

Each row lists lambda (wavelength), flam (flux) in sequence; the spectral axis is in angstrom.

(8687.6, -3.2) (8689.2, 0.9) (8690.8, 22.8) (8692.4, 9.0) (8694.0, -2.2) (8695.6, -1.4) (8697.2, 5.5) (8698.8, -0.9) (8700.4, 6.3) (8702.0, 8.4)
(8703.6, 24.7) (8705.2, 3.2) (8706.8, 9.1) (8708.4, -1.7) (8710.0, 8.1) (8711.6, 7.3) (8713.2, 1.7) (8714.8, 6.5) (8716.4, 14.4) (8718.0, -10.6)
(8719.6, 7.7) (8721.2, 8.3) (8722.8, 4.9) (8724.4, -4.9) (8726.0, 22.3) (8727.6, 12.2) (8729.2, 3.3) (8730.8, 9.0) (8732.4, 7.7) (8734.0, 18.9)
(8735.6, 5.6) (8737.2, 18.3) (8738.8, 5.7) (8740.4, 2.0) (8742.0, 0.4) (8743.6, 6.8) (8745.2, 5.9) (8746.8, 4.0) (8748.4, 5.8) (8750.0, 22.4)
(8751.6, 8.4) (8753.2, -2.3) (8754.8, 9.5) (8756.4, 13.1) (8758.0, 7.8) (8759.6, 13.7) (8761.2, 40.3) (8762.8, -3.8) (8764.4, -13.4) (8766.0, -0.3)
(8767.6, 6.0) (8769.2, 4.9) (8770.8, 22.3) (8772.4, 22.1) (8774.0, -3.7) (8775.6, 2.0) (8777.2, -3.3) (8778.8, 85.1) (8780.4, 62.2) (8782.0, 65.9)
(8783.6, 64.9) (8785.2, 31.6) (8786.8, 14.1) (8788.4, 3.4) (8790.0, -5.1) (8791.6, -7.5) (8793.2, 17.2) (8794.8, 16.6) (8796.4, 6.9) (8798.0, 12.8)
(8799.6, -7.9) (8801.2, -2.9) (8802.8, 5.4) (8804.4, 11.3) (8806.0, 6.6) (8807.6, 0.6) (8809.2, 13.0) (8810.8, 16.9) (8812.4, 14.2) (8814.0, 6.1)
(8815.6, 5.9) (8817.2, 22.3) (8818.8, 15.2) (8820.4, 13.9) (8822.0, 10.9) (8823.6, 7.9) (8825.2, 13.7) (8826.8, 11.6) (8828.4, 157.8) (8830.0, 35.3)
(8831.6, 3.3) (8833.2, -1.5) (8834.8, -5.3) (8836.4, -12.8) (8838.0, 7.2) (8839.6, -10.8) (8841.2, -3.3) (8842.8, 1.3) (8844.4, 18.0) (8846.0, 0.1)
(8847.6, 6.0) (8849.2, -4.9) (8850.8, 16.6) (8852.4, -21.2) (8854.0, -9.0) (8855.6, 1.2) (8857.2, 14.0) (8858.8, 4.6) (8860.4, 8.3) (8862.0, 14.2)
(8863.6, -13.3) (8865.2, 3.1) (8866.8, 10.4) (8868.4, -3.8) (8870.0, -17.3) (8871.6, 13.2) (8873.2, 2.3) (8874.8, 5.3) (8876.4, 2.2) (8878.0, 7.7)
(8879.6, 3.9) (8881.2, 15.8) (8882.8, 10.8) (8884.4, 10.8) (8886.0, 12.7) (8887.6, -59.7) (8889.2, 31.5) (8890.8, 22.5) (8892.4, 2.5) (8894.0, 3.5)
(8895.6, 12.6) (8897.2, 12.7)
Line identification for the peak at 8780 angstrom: Hbeta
